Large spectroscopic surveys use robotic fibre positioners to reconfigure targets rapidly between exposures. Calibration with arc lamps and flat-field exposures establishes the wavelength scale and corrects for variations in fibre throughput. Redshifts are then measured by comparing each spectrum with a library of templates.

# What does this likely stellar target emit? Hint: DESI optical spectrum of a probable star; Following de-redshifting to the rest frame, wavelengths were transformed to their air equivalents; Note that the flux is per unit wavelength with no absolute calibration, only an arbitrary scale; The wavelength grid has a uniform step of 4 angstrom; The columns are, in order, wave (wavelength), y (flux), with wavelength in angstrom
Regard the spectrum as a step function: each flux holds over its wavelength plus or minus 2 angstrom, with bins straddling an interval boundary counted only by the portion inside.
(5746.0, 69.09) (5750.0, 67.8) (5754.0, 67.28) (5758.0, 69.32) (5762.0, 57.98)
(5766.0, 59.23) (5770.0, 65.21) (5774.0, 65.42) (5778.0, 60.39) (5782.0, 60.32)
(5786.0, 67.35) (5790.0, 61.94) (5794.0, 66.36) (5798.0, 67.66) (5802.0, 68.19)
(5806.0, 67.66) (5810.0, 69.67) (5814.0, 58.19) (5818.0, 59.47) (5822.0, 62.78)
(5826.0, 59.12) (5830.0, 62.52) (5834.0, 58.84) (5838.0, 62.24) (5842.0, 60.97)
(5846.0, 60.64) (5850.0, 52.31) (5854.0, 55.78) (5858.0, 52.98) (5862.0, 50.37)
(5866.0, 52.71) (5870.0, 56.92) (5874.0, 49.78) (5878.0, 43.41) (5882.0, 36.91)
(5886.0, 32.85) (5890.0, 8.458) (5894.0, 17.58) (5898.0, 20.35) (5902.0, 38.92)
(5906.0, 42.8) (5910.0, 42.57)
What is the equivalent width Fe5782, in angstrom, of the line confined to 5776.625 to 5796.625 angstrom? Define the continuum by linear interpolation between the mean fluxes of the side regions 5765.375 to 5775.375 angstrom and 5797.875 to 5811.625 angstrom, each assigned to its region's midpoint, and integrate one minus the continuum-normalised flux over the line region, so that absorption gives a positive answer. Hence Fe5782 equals 0.7 angstrom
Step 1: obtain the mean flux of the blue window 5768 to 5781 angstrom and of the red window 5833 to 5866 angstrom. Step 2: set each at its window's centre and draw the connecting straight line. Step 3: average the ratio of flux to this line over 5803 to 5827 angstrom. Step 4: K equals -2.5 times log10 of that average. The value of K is -0.06 mag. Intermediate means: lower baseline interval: 63.4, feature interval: 63.2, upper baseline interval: 56.5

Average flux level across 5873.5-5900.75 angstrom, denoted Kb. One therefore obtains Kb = 29.1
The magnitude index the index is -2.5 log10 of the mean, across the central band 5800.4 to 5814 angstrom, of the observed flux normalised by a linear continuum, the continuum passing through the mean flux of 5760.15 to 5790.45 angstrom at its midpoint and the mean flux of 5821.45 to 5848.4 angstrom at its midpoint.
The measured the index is -0.093 mag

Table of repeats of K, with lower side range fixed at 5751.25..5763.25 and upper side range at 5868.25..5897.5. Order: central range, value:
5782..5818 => -0.19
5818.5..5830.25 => -0.24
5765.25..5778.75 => -0.02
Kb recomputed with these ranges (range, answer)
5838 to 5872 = 55.7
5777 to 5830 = 63.8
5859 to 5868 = 51.7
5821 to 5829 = 60.9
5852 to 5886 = 48.9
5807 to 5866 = 58.9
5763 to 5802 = 63.8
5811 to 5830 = 60.7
